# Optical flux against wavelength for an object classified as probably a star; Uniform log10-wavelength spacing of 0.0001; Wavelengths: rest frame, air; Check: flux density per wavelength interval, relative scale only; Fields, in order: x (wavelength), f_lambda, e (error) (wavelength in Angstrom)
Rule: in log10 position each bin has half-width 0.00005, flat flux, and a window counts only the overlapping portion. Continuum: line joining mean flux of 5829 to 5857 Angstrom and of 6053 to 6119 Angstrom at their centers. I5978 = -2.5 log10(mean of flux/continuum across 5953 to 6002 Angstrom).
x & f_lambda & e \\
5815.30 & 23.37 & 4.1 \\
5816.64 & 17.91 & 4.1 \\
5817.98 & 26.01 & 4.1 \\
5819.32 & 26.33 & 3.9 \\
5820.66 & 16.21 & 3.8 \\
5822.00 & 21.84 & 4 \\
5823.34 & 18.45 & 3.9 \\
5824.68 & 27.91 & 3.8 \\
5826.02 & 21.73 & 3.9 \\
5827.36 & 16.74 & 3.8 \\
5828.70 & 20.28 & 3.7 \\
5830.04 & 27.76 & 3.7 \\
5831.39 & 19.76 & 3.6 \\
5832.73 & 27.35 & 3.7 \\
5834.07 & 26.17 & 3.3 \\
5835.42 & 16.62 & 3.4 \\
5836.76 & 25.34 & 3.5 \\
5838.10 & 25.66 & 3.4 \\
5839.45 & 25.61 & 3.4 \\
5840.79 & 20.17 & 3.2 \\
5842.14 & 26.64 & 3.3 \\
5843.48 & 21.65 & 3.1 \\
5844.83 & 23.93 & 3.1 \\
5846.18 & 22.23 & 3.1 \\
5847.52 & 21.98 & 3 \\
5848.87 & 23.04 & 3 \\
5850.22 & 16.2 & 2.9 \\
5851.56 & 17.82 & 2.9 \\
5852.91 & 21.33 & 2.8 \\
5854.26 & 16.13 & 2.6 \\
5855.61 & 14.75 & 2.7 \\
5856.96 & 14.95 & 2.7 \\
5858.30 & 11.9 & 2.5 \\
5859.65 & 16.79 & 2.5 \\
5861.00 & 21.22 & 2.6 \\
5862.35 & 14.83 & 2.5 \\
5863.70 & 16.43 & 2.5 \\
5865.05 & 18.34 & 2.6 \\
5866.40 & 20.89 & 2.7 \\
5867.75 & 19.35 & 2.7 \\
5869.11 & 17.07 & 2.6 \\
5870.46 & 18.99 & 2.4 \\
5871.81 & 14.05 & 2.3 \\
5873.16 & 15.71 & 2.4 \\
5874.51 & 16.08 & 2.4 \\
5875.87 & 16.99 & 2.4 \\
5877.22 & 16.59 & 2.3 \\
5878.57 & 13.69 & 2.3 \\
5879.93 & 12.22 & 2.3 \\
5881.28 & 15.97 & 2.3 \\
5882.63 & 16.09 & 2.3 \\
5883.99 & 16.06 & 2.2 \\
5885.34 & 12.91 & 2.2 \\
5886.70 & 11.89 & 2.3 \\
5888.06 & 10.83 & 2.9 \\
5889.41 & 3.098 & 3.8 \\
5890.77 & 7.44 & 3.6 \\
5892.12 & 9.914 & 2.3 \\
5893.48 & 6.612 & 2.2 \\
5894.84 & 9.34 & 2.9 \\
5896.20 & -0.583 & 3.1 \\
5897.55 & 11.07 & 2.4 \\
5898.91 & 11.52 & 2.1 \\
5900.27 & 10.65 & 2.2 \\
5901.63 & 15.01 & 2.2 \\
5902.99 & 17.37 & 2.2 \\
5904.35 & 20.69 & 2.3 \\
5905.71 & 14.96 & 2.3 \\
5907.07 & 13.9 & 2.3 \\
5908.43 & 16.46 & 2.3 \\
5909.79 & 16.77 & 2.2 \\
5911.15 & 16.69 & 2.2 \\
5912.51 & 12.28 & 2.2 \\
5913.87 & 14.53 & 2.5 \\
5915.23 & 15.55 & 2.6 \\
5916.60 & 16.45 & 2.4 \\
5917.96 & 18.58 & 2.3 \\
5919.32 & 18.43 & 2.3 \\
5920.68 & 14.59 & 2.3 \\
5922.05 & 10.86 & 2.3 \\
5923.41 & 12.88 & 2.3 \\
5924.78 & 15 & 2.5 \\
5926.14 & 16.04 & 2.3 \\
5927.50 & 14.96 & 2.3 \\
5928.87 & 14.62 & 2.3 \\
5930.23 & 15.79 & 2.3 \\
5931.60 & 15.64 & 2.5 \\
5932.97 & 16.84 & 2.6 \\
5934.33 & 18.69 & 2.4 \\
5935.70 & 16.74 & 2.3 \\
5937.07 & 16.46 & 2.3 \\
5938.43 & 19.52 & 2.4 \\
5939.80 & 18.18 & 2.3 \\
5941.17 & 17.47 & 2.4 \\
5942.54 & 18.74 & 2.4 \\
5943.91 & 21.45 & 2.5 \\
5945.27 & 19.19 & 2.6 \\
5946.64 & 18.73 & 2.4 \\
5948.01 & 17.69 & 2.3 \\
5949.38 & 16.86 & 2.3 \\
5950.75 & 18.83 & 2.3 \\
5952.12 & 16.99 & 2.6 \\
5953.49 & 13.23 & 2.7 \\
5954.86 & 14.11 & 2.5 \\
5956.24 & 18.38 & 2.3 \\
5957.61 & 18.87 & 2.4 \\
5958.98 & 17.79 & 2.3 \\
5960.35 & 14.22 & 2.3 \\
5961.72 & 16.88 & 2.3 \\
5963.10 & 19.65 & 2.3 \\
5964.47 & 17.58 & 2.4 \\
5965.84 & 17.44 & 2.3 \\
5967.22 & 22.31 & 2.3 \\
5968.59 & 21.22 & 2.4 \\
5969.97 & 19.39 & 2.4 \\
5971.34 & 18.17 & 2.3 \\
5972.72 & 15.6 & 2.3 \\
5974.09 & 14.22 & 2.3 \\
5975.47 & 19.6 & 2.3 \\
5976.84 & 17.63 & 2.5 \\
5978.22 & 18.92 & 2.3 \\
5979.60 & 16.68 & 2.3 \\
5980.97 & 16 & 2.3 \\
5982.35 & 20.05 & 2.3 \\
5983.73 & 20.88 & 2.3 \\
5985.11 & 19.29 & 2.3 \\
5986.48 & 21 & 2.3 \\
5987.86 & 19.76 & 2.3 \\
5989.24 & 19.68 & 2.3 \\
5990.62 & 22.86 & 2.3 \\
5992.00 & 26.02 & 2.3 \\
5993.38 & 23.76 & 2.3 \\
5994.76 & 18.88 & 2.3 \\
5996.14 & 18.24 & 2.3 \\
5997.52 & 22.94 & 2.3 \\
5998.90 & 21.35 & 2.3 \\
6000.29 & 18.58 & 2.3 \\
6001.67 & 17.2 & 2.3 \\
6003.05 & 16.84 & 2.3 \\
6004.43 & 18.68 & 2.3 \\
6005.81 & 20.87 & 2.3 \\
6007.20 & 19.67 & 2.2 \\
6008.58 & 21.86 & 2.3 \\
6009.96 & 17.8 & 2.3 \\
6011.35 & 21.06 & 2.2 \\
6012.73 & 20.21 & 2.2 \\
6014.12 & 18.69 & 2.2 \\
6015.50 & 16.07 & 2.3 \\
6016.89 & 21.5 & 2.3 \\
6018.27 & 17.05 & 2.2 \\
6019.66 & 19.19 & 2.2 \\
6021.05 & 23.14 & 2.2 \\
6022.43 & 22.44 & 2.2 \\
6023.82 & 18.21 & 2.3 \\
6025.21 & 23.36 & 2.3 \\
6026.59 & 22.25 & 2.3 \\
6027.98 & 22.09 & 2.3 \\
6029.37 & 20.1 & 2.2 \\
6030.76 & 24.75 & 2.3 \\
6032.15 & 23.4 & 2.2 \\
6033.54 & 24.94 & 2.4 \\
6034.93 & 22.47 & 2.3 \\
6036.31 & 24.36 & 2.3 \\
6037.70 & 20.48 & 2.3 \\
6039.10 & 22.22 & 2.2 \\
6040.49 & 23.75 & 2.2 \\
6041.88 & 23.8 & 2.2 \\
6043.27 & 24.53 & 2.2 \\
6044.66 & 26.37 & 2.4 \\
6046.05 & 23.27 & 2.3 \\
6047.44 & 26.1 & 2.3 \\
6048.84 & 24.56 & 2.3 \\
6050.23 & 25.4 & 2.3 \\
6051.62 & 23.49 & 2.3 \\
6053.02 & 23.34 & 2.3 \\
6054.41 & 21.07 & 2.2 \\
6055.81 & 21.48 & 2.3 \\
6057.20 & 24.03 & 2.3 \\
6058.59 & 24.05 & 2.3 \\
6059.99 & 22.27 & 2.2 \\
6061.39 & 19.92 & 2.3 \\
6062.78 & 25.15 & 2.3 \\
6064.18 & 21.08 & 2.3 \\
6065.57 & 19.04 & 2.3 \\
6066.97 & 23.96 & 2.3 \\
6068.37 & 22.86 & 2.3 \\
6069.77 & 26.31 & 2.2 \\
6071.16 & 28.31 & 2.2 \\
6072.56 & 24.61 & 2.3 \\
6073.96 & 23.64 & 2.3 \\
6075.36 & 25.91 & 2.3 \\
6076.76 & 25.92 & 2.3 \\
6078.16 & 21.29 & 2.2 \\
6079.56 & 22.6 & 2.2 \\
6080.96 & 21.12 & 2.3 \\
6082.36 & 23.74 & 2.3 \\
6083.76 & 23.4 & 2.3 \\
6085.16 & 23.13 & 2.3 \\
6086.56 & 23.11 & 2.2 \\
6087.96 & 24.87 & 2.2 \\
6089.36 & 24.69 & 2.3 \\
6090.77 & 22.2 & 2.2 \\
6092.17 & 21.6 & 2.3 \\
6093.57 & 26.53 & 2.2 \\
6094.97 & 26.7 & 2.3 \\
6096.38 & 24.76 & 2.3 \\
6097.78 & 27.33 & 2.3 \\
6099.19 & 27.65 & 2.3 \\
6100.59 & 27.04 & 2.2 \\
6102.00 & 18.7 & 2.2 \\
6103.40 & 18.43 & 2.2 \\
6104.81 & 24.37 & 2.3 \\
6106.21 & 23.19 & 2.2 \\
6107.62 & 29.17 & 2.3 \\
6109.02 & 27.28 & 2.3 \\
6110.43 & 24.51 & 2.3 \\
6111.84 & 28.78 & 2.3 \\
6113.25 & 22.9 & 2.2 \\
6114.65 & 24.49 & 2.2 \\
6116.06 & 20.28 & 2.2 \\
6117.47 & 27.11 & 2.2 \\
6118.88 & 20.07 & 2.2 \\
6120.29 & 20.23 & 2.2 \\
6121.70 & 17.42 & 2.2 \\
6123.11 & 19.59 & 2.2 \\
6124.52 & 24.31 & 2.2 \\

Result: 0.21 mag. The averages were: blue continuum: 21.8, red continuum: 23.9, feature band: 18.9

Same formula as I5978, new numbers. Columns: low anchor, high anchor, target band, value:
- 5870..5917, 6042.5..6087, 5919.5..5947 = -0.059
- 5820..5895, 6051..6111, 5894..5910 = 0.424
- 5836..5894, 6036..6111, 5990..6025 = 0.078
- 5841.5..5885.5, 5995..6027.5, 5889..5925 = 0.375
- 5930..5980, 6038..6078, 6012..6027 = 0.070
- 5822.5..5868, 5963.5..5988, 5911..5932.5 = 0.271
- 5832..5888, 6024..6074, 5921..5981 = 0.210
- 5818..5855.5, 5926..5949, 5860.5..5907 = 0.394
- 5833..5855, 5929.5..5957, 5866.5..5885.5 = 0.266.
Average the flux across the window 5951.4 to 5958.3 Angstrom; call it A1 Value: 16.3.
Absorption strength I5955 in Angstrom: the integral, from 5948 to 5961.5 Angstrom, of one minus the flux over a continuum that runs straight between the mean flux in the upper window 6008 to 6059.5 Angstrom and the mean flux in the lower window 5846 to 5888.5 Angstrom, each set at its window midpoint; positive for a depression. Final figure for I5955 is 2.0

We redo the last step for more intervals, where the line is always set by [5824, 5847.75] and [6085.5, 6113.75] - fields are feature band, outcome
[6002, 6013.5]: 2.2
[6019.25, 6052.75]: 1.6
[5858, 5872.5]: 3.7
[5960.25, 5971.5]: 2.4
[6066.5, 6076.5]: -0.3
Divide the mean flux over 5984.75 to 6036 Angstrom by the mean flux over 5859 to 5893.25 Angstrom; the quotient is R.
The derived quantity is 1.4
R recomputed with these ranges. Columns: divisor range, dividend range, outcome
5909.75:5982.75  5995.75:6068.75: 1.28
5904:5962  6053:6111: 1.44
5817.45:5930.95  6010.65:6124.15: 1.36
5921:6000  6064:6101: 1.34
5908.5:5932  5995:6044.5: 1.37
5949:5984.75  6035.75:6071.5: 1.32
